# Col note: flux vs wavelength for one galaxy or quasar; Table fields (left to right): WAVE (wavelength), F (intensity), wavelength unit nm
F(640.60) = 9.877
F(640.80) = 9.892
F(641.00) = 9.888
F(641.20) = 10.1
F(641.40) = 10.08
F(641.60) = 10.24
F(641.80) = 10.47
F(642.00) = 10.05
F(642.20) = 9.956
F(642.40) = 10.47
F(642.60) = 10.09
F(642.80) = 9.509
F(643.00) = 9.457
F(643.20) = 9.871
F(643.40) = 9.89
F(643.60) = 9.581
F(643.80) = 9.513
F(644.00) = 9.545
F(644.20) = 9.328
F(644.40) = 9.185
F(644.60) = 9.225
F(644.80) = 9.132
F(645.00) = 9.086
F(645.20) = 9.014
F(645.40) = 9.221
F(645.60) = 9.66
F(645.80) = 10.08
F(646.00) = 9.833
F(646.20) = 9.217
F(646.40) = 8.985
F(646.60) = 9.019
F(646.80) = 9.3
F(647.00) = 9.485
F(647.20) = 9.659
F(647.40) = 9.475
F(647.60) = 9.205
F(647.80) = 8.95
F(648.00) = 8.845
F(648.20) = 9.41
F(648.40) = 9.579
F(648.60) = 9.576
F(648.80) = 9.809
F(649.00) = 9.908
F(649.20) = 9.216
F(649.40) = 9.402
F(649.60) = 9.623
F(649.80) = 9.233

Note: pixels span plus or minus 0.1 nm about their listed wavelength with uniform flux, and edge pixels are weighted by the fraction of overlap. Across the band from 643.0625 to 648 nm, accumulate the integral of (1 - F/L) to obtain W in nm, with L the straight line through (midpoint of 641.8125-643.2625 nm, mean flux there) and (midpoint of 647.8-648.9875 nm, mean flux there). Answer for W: 0.15 nm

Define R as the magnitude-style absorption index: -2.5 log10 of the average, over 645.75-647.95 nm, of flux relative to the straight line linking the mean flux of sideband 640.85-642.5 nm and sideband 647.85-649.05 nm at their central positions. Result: 0.03 mag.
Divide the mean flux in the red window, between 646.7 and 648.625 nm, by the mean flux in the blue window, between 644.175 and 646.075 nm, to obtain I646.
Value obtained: 1.00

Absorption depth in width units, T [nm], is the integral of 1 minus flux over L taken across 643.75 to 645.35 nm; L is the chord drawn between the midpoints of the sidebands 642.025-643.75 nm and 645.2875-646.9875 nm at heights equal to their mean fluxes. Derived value 0.06 nm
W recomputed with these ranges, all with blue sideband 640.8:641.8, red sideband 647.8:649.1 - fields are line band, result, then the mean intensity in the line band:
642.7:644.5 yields 0.06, 9.54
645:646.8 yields 0.06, 9.36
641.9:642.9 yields 0.00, 10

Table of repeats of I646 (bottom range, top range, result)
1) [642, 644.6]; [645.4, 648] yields 0.97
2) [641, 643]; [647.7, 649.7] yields 0.94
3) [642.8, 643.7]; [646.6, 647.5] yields 0.97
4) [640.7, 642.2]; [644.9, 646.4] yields 0.93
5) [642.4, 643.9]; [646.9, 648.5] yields 0.96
